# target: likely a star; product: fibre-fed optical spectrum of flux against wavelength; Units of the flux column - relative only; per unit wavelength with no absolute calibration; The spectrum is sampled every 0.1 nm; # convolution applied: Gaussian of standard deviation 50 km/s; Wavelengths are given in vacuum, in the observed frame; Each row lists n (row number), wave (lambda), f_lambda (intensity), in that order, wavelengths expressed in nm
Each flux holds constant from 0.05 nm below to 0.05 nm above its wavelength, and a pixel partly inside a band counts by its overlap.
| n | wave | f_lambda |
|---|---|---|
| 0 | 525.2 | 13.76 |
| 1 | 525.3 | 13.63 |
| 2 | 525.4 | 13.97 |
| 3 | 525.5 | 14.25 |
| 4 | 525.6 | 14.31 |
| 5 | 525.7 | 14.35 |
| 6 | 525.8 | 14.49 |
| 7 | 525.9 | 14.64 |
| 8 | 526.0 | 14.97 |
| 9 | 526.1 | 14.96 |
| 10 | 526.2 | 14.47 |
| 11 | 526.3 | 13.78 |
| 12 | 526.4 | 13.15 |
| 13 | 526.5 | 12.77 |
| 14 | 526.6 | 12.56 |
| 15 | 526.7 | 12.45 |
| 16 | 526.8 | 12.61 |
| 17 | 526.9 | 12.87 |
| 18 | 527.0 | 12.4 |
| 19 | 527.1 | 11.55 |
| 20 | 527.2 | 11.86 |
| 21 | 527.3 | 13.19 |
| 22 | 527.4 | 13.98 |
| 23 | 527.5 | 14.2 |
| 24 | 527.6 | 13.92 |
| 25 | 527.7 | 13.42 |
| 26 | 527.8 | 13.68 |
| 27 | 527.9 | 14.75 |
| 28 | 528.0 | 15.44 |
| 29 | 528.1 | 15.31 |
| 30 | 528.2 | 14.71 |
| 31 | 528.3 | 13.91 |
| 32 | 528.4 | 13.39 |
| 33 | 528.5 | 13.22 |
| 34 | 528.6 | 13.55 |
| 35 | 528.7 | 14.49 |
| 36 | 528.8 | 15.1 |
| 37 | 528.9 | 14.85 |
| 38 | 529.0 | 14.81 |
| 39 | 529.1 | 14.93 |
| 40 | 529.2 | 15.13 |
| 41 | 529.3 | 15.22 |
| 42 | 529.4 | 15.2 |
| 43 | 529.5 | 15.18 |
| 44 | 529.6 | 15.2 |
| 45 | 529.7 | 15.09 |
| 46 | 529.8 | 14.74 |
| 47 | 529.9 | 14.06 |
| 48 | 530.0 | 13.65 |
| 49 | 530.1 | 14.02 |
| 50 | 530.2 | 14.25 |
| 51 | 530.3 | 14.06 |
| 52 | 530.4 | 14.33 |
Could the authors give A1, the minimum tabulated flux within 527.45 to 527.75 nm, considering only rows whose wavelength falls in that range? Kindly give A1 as 13.42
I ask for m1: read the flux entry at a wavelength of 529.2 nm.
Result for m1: 15.13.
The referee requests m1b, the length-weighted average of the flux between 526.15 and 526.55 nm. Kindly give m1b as 13.5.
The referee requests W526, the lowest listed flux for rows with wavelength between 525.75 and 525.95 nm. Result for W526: 14.49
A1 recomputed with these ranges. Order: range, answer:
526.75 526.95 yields 12.61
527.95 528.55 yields 13.22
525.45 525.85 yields 14.25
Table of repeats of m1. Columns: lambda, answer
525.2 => 13.76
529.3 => 15.22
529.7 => 15.09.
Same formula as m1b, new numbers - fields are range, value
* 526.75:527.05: 12.6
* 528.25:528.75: 13.7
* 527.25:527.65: 13.8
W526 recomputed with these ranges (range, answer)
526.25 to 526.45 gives 13.15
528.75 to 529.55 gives 14.81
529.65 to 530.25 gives 13.65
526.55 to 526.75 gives 12.45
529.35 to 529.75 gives 15.09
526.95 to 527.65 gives 11.55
